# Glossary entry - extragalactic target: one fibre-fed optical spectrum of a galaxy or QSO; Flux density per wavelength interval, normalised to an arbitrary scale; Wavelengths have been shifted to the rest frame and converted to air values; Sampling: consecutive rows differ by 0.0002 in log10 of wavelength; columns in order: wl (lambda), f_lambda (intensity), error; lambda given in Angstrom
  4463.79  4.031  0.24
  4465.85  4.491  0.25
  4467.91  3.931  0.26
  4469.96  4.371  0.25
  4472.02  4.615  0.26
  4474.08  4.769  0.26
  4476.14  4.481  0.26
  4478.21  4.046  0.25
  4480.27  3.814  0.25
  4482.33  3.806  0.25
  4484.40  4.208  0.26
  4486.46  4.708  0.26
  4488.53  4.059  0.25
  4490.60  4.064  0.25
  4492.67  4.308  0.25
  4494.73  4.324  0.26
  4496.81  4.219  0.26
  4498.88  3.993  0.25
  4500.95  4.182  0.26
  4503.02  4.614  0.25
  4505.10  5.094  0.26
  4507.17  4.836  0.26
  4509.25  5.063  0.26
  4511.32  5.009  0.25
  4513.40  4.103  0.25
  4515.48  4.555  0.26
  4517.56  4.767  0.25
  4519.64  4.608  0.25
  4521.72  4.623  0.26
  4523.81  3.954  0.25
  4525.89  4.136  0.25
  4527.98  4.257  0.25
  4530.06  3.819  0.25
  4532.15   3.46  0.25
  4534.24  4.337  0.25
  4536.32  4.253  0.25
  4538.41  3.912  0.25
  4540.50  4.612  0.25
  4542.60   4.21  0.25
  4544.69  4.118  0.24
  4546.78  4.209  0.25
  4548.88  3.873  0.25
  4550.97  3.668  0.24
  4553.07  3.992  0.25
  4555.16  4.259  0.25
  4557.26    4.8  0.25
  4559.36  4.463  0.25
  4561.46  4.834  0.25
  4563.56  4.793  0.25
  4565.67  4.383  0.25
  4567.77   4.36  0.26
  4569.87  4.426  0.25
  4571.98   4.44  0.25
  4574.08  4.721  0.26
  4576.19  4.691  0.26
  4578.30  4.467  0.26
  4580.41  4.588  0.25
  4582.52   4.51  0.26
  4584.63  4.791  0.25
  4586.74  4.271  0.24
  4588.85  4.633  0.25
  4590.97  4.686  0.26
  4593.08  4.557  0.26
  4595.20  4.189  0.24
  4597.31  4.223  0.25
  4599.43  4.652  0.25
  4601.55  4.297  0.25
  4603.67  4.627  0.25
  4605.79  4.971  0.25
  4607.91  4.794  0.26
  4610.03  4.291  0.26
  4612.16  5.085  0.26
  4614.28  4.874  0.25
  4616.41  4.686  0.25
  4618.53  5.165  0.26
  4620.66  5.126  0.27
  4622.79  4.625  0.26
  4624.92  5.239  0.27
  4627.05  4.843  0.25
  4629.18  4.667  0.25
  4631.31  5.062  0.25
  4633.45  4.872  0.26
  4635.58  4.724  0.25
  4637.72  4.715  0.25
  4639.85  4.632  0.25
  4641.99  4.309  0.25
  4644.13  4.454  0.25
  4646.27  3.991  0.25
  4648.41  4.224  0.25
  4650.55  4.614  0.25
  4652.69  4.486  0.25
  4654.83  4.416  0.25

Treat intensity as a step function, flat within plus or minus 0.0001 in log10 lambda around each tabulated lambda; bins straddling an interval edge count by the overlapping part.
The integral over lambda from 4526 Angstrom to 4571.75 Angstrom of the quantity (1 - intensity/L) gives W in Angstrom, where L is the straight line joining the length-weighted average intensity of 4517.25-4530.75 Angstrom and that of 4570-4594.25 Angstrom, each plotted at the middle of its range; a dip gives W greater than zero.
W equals 1.8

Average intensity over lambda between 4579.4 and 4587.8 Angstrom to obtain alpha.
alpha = 4.54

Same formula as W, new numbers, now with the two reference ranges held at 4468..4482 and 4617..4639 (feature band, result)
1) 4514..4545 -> 1.8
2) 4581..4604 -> 1.3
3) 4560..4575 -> 0.3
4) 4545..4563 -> 1.3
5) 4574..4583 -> 0.2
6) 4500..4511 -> -0.9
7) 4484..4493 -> 0.2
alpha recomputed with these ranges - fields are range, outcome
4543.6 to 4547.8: 4.17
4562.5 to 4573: 4.48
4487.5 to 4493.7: 4.14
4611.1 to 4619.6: 4.95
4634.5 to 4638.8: 4.73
